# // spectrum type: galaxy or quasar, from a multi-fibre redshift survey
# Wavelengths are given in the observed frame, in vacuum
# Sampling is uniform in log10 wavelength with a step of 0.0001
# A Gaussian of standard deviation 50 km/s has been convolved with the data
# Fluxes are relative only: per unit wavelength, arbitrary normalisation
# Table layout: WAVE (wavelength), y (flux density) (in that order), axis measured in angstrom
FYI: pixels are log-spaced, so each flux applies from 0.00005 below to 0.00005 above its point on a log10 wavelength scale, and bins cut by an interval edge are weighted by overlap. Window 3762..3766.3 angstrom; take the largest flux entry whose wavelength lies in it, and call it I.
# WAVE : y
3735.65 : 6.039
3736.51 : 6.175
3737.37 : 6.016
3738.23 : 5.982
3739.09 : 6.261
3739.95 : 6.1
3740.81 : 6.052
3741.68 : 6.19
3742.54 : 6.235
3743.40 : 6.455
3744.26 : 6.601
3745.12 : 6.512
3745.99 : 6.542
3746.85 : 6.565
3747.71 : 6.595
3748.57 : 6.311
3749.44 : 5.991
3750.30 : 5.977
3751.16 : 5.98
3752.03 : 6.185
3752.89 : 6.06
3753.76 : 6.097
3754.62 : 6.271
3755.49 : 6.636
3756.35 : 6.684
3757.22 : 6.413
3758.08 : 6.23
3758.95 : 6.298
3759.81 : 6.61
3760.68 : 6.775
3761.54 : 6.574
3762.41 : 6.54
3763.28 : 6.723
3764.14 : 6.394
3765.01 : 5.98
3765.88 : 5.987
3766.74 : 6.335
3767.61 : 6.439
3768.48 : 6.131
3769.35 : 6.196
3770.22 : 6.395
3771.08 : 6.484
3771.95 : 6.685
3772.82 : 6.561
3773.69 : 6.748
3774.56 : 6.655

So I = 6.723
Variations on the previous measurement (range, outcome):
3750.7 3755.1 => 6.271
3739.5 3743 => 6.235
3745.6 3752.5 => 6.595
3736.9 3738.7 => 6.016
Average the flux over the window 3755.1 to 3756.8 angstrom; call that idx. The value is 6.66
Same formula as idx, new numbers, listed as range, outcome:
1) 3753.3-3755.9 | 6.31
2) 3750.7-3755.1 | 6.12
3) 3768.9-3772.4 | 6.44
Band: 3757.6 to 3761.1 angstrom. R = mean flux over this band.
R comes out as 6.48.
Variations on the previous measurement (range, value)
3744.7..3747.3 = 6.54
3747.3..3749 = 6.46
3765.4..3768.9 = 6.22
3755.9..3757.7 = 6.56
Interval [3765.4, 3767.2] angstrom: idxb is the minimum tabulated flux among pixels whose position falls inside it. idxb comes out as 5.987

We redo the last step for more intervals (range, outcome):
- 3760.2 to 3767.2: 5.98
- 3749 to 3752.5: 5.977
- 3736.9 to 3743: 5.982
